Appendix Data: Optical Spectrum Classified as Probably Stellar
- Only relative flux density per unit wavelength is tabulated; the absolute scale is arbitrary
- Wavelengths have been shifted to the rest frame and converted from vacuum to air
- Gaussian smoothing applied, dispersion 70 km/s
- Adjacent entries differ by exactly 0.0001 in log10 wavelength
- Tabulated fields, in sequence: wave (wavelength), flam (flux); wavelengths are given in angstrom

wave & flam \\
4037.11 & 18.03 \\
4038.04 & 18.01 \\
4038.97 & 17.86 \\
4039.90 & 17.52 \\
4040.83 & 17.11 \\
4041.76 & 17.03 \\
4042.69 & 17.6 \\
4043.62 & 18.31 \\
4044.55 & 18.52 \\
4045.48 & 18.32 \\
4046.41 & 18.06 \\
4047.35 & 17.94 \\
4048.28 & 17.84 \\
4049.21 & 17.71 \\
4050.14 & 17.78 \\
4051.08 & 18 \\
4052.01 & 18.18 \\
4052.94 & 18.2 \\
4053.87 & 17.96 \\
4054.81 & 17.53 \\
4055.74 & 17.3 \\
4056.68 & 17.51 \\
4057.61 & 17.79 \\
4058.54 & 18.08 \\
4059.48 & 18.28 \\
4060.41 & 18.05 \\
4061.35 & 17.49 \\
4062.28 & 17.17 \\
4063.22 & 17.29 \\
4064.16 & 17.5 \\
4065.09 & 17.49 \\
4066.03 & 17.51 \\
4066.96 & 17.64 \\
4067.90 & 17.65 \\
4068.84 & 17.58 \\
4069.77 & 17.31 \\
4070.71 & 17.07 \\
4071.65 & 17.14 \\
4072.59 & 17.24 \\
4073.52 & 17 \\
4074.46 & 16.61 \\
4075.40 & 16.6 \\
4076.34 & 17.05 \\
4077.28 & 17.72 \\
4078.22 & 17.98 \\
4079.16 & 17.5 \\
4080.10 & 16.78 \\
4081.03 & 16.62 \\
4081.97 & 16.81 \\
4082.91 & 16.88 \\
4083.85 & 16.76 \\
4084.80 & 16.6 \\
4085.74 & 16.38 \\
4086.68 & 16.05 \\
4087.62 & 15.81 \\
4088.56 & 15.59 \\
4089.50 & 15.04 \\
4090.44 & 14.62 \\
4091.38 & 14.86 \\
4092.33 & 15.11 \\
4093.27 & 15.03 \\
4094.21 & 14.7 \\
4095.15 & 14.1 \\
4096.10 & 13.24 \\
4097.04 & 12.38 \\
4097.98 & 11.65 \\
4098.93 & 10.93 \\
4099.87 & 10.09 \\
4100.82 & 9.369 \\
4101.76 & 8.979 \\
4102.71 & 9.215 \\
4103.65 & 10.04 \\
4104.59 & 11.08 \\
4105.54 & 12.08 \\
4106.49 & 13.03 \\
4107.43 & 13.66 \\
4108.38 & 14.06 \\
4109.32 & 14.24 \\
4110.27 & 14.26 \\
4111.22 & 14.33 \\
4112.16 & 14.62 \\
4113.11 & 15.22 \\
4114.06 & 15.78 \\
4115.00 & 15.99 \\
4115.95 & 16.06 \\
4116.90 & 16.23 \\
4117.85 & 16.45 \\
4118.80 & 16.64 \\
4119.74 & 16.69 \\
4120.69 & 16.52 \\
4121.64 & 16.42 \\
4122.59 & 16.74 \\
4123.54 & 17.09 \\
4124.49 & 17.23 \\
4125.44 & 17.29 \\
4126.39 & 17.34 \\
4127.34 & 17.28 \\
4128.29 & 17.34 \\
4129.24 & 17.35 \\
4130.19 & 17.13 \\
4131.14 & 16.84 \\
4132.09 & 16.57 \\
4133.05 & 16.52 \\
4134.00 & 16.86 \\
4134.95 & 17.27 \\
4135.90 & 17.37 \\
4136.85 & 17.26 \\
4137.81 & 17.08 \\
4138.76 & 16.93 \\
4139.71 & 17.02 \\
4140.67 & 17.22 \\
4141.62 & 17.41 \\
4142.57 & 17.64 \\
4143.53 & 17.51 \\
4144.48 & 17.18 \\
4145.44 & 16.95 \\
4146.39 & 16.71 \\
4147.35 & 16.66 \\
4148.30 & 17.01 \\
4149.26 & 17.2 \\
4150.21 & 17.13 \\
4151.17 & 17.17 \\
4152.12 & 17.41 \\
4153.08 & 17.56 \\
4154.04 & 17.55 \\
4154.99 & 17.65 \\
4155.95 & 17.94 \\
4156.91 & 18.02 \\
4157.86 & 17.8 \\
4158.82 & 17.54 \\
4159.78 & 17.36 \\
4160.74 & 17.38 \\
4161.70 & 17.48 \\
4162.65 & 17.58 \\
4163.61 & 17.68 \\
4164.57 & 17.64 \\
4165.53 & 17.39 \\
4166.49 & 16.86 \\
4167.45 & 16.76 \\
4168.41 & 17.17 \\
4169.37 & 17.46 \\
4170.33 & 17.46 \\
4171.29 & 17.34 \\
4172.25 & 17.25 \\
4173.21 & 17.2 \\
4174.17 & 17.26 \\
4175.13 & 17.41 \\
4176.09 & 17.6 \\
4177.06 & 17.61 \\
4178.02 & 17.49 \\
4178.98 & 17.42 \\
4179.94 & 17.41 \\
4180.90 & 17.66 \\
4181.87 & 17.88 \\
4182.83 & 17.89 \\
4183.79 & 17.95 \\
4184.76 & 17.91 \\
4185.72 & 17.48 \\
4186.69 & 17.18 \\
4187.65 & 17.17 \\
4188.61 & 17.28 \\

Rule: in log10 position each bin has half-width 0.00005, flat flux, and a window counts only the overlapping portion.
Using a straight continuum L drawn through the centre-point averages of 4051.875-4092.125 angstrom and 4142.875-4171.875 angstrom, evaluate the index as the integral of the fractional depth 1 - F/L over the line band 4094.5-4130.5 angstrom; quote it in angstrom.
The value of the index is 5.8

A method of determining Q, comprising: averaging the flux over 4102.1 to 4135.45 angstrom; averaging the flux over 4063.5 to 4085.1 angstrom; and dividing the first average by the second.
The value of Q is 0.90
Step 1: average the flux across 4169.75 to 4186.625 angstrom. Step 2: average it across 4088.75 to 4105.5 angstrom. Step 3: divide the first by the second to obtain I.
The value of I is 1.41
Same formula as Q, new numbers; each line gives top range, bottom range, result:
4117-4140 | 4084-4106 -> 1.28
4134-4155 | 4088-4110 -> 1.35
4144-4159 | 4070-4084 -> 1.02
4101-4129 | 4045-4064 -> 0.83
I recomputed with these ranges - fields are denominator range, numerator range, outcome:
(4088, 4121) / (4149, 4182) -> 1.27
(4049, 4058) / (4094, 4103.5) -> 0.64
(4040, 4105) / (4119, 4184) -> 1.07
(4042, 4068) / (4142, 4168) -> 0.97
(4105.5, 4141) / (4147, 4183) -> 1.08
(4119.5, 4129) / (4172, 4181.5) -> 1.03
